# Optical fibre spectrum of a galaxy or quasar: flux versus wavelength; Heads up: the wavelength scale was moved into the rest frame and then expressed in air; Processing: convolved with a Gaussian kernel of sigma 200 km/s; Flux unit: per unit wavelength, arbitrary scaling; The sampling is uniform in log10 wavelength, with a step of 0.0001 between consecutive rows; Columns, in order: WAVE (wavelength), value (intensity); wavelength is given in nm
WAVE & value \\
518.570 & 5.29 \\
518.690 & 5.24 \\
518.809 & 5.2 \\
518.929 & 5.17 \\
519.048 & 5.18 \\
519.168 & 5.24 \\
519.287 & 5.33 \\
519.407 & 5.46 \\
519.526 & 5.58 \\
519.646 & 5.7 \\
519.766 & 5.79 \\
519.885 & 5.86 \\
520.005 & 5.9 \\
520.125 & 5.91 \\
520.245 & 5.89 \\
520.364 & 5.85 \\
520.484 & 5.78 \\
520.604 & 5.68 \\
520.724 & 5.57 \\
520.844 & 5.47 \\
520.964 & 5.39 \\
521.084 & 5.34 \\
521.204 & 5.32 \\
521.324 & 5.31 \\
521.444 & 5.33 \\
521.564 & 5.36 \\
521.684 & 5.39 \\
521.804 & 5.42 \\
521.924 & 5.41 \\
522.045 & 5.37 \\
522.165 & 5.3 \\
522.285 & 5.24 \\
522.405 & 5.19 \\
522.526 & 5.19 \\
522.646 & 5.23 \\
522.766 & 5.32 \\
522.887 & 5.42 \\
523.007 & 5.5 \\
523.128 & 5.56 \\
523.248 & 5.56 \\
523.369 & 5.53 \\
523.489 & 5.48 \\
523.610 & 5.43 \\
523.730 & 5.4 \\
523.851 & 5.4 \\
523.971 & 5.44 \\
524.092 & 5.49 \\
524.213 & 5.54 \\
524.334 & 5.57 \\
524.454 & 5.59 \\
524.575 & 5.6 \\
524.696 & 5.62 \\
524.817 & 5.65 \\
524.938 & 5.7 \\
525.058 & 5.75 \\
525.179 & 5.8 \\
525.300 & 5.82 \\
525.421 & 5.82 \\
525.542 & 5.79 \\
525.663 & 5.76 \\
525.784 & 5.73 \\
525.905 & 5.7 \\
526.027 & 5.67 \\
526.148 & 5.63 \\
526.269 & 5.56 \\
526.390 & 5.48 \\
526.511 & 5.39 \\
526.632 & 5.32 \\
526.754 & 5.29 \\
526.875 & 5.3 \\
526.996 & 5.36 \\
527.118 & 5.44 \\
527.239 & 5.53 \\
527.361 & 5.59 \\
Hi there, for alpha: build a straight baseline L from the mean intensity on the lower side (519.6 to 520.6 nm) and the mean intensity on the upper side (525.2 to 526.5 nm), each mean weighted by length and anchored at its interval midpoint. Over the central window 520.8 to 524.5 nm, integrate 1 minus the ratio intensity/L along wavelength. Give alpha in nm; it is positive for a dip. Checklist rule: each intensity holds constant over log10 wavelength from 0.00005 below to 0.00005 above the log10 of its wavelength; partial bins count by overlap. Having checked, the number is 0.23 nm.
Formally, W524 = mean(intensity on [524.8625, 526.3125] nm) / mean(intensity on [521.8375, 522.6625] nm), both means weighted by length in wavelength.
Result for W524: 1.1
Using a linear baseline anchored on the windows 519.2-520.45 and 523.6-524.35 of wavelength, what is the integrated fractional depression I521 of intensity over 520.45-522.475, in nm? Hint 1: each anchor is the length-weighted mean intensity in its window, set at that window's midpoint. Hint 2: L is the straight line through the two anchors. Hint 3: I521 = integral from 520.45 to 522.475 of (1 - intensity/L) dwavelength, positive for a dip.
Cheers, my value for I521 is 0.08 nm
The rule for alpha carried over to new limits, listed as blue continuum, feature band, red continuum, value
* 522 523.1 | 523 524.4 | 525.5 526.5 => -0.017 nm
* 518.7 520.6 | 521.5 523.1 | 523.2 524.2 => 0.049 nm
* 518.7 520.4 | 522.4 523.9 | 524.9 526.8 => 0.053 nm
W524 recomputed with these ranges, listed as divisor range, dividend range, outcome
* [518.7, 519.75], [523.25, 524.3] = 1.02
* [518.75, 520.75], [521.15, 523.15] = 0.95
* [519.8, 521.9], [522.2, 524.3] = 0.97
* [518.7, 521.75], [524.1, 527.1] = 1.01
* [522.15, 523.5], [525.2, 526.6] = 1.05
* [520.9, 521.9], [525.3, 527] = 1.04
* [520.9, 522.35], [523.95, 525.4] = 1.05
